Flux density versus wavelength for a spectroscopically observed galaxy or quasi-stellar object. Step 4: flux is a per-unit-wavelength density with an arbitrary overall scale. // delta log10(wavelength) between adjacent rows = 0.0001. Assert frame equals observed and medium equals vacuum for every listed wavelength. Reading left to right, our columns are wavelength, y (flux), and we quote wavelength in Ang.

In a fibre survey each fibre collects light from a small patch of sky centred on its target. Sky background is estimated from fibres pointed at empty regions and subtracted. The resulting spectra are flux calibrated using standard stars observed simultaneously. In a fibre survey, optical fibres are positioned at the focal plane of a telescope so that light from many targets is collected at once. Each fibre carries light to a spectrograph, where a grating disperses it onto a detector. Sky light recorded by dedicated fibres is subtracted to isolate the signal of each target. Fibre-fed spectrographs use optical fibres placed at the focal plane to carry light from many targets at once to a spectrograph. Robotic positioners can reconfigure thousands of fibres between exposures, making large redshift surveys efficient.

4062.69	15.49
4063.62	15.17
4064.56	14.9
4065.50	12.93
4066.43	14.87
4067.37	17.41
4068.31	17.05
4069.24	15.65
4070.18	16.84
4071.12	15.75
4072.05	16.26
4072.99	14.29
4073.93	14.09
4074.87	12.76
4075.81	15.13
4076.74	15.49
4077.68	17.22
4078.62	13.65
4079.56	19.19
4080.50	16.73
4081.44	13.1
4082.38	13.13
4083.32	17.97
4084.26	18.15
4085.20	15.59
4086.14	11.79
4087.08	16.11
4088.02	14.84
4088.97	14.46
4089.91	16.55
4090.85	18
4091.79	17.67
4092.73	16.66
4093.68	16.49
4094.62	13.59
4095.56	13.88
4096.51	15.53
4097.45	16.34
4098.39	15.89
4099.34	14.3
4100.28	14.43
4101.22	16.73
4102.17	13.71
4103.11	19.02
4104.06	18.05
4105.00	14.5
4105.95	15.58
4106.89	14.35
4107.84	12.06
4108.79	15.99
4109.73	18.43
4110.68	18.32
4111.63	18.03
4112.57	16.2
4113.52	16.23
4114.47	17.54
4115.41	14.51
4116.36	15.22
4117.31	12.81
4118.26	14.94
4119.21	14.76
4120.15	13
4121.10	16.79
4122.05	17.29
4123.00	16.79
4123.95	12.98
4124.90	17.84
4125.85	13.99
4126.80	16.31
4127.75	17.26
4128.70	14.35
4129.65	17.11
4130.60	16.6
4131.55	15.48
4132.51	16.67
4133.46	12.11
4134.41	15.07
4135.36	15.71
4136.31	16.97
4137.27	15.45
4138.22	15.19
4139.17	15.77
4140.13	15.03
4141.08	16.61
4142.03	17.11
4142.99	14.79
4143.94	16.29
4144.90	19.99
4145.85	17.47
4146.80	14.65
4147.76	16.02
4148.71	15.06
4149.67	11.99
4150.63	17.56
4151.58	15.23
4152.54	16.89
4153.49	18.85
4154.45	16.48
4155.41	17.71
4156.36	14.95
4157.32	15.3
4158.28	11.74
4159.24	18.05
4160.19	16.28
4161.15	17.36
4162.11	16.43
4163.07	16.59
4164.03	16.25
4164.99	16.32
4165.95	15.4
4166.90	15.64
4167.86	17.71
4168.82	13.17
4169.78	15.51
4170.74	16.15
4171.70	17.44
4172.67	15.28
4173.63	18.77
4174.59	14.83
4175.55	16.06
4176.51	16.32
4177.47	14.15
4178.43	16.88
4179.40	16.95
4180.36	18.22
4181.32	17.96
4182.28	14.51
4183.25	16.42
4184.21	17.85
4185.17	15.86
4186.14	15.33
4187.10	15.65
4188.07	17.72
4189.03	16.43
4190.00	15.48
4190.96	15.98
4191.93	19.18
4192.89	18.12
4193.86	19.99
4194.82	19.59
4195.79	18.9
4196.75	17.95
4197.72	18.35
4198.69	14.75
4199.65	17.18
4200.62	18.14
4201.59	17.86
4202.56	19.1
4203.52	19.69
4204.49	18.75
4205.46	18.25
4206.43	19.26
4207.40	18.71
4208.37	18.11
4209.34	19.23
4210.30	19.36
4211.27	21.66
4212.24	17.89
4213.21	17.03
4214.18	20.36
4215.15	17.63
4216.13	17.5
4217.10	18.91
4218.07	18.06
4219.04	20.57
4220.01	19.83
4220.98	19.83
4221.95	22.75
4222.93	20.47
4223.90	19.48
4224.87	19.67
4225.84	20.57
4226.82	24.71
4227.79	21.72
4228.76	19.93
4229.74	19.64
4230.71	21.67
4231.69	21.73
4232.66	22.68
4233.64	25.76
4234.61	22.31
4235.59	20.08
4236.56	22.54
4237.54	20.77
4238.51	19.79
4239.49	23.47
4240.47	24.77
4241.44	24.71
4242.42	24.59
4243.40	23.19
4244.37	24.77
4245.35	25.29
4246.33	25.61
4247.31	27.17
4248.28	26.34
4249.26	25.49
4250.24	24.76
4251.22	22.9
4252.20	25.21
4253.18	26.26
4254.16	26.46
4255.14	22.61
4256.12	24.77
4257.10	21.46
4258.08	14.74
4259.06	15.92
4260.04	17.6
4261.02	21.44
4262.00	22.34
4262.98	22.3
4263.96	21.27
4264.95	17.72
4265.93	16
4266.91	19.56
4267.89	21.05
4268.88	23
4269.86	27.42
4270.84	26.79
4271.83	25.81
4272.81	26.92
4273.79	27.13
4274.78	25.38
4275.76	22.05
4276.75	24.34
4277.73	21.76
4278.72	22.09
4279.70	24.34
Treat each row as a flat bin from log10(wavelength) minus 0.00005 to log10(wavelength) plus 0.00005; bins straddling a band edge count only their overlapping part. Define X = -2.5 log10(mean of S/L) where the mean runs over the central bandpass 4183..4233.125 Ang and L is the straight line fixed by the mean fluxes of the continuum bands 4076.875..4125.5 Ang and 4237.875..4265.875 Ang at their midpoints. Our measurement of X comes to 0.105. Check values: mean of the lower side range 15.7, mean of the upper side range 22.8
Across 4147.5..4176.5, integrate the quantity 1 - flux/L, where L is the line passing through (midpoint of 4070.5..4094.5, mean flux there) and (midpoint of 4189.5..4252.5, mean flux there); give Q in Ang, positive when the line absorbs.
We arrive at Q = 3.9 Ang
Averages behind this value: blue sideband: 15.6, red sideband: 20.7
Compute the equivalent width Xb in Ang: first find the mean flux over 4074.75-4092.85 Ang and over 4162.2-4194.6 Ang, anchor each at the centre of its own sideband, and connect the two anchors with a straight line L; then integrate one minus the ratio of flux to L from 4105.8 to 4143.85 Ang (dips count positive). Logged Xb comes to 0.9 Ang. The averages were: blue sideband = 15.8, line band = 15.7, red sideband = 16.5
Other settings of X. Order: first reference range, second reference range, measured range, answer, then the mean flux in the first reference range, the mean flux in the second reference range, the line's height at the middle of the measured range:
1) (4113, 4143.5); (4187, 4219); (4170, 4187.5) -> 0.07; 15.6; 18.3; 17.4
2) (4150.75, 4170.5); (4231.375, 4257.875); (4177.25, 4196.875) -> 0.09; 16.1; 23.8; 18.5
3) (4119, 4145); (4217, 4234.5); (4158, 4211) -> 0.10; 15.8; 21.1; 18.7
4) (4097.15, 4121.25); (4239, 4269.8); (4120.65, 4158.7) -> 0.08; 15.7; 22.7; 17.1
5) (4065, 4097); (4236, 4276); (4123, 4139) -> 0.14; 15.6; 23.1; 17.7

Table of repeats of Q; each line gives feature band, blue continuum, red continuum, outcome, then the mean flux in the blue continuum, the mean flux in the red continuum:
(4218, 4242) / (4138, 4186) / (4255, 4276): -1.9 Ang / 16.2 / 22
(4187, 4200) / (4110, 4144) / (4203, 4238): 0.9 Ang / 15.8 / 20.2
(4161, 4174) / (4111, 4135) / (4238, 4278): 1.3 Ang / 15.6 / 23.2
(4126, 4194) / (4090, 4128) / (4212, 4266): 7.1 Ang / 15.8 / 21.7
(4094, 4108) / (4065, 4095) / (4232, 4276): 1.0 Ang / 15.6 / 23.1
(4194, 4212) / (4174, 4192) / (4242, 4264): -0.3 Ang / 16.4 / 23.2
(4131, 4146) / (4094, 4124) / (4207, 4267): 0.9 Ang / 15.6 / 21.5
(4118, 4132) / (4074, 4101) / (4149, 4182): 0.1 Ang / 15.5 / 16.2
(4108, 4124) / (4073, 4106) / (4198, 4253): 0.8 Ang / 15.6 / 21.1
